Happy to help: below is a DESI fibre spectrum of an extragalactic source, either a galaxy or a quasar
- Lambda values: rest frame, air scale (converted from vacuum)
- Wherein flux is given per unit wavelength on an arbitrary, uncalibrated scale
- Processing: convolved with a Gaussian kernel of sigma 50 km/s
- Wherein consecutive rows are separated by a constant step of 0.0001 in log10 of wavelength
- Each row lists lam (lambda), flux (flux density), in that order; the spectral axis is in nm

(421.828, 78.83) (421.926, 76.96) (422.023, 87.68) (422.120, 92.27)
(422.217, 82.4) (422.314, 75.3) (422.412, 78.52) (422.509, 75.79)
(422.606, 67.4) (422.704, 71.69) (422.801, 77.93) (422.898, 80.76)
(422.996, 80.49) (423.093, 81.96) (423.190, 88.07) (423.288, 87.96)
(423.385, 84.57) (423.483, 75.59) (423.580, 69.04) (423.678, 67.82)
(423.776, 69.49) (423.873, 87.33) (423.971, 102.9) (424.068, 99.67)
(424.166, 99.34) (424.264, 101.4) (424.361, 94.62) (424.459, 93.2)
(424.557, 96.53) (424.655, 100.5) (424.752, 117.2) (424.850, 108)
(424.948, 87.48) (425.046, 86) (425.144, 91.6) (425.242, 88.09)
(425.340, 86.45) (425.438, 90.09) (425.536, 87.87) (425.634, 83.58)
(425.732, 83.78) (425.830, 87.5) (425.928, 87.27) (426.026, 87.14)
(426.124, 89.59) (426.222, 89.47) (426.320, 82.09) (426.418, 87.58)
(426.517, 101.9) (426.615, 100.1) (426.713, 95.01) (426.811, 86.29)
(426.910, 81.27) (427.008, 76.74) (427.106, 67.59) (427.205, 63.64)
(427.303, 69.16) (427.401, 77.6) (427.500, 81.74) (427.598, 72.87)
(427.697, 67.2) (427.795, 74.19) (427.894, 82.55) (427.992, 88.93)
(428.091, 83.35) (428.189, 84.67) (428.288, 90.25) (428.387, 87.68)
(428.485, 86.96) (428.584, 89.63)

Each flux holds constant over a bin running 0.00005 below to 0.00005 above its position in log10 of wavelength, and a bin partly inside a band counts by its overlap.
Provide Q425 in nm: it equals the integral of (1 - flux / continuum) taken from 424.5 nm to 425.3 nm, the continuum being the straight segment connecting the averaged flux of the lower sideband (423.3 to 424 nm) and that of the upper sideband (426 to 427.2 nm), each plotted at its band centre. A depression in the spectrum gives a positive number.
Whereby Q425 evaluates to -0.14 nm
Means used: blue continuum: 79.3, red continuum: 86.2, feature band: 96.7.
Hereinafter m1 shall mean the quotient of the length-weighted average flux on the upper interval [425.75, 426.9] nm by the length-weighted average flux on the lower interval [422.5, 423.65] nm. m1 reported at 1.1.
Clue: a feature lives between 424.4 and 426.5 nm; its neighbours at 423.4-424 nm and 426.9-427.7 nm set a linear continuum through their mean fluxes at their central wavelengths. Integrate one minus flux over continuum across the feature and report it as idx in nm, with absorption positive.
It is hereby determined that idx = -0.43 nm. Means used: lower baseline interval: 78.1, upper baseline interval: 73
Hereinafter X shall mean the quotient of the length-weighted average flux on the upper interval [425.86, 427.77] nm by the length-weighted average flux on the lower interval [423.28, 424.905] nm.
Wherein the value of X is 0.90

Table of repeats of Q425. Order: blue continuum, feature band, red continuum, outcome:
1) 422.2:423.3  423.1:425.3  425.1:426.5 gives -0.20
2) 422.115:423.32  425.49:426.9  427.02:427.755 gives -0.29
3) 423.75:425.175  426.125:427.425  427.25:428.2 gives 0.00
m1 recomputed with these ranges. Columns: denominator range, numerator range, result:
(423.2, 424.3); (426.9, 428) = 0.87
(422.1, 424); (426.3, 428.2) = 1.02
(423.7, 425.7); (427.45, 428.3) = 0.86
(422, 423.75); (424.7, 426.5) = 1.14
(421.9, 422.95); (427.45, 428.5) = 1.04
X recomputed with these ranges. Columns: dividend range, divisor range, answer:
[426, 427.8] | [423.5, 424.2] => 0.97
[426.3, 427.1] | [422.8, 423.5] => 1.06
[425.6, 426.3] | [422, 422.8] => 1.11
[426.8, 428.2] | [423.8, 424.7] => 0.80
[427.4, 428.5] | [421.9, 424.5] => 0.98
